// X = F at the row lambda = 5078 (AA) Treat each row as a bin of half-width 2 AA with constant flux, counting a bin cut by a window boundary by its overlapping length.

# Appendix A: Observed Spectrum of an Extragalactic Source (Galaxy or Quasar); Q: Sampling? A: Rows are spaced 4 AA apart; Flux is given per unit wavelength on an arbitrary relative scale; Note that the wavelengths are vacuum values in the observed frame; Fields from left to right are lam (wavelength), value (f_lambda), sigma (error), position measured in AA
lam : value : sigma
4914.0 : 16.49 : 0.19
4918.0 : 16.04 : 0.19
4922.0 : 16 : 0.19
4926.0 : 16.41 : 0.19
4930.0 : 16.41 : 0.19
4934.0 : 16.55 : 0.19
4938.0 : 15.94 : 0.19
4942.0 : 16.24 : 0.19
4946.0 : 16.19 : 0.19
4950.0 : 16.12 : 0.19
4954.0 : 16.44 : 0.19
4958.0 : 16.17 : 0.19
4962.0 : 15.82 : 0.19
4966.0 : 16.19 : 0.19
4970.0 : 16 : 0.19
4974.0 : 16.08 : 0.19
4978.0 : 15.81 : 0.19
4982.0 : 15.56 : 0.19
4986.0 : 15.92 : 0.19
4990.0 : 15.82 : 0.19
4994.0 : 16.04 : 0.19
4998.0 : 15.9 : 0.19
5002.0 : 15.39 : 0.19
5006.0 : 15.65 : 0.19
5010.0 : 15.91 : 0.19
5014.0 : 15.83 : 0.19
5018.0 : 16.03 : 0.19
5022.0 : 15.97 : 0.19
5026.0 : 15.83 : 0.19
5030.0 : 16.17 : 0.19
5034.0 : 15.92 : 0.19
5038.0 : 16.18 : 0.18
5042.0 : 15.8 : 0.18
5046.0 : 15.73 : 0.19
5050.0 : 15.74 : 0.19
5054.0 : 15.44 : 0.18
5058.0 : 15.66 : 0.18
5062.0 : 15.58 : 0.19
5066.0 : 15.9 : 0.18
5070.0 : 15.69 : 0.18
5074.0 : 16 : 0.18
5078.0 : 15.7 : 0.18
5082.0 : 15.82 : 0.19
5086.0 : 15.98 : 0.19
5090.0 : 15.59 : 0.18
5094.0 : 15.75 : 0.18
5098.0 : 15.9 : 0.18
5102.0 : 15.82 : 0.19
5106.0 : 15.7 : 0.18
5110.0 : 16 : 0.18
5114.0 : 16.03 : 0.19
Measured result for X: 15.7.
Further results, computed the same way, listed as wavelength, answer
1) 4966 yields 16.19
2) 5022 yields 15.97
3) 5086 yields 15.98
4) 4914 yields 16.49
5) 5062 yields 15.58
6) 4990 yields 15.82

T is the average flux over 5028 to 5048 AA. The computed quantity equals 16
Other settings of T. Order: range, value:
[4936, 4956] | 16.2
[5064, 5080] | 15.8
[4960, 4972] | 16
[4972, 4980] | 15.9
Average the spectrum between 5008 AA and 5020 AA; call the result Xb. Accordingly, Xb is 15.9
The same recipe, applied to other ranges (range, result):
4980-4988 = 15.7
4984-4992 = 15.9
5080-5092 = 15.8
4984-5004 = 15.8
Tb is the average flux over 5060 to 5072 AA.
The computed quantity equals 15.7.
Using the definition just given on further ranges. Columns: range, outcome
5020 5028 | 15.9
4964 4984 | 15.9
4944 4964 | 16.1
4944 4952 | 16.2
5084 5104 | 15.8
